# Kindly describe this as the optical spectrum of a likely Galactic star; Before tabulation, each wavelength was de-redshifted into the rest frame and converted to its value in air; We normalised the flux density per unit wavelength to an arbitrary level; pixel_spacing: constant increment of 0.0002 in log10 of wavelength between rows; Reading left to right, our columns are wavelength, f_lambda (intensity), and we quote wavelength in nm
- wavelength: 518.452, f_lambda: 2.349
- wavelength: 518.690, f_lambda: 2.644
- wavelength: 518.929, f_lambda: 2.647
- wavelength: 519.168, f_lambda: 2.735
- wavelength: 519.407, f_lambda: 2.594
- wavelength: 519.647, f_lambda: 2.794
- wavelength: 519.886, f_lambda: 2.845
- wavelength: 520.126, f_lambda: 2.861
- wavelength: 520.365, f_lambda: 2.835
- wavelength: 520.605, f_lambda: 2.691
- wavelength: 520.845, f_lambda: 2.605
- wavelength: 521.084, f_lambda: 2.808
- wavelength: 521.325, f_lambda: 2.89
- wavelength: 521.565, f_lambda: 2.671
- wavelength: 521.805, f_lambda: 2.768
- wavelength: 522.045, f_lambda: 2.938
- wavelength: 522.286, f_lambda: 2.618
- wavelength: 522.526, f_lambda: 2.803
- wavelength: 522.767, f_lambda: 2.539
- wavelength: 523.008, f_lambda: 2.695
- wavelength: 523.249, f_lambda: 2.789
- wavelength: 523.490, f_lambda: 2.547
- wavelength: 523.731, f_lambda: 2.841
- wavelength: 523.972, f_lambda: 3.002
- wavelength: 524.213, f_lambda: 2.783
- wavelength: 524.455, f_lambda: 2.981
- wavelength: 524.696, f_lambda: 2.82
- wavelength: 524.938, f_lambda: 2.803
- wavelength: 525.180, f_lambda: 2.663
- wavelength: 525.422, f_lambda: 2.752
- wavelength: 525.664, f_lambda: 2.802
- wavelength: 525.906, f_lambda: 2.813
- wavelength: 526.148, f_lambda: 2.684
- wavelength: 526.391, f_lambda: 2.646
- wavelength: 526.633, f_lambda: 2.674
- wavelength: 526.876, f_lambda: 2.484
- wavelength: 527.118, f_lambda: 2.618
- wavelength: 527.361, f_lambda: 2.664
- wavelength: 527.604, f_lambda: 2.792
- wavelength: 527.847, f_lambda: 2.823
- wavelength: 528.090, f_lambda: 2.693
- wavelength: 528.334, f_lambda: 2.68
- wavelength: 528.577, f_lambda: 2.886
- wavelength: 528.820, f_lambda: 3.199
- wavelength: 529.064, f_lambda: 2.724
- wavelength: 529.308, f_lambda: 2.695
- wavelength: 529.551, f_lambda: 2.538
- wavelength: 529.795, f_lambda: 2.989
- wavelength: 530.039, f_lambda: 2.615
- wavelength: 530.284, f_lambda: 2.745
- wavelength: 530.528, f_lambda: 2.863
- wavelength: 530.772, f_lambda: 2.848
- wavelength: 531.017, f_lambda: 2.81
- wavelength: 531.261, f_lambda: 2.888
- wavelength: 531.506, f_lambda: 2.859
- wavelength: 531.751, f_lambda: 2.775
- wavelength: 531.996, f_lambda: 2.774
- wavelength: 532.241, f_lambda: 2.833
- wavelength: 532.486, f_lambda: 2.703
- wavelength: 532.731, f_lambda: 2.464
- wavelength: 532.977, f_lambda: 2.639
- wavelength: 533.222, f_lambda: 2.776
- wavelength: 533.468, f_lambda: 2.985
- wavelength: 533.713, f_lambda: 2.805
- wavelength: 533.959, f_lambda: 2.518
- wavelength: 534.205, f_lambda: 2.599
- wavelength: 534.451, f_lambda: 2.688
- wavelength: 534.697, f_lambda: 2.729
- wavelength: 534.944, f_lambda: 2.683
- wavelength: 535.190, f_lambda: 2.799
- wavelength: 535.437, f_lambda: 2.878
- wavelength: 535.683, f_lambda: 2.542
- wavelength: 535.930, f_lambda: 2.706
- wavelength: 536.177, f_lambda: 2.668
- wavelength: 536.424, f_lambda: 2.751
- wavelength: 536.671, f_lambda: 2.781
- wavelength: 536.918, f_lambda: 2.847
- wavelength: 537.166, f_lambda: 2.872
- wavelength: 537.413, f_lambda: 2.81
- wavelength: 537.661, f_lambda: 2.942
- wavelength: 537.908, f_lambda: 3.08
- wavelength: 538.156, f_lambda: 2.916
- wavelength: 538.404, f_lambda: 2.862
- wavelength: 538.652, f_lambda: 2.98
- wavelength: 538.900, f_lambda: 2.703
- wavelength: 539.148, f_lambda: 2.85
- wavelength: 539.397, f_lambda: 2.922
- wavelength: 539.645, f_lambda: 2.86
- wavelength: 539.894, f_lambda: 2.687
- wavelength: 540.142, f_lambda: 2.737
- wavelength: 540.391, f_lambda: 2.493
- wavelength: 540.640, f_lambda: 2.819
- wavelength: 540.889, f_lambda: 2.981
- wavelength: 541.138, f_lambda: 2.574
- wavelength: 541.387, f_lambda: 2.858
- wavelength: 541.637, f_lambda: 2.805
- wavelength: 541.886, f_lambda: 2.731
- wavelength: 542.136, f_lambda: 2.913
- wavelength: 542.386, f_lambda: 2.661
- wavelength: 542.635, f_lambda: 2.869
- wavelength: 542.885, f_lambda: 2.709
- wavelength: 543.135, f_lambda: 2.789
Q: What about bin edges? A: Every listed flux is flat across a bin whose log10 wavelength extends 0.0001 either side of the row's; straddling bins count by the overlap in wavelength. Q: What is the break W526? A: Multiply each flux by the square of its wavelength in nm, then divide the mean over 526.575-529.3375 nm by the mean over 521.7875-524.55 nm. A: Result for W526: 1.0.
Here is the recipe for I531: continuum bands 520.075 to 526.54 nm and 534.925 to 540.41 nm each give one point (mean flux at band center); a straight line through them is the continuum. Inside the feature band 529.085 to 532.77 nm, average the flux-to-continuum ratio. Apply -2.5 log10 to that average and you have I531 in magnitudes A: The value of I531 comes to 0.01 mag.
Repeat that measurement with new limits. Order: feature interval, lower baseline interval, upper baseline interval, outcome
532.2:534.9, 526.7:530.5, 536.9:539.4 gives 0.047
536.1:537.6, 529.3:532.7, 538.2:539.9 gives 0.013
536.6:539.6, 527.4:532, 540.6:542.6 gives -0.033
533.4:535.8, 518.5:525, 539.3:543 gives 0.020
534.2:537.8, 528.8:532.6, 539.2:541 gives 0.012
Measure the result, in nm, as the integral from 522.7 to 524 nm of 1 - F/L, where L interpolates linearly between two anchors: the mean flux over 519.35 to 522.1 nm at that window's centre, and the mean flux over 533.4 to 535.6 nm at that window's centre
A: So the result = 0.020 nm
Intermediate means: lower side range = 2.78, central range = 2.72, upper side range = 2.73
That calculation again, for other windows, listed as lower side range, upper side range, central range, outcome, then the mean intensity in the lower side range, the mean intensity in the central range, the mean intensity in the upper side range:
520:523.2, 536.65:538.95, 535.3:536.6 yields 0.07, 2.75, 2.71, 2.89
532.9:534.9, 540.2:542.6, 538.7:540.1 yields -0.03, 2.72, 2.81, 2.76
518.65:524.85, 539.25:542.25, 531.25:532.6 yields -0.01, 2.76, 2.8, 2.78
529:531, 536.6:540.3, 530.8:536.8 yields 0.13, 2.76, 2.74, 2.85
